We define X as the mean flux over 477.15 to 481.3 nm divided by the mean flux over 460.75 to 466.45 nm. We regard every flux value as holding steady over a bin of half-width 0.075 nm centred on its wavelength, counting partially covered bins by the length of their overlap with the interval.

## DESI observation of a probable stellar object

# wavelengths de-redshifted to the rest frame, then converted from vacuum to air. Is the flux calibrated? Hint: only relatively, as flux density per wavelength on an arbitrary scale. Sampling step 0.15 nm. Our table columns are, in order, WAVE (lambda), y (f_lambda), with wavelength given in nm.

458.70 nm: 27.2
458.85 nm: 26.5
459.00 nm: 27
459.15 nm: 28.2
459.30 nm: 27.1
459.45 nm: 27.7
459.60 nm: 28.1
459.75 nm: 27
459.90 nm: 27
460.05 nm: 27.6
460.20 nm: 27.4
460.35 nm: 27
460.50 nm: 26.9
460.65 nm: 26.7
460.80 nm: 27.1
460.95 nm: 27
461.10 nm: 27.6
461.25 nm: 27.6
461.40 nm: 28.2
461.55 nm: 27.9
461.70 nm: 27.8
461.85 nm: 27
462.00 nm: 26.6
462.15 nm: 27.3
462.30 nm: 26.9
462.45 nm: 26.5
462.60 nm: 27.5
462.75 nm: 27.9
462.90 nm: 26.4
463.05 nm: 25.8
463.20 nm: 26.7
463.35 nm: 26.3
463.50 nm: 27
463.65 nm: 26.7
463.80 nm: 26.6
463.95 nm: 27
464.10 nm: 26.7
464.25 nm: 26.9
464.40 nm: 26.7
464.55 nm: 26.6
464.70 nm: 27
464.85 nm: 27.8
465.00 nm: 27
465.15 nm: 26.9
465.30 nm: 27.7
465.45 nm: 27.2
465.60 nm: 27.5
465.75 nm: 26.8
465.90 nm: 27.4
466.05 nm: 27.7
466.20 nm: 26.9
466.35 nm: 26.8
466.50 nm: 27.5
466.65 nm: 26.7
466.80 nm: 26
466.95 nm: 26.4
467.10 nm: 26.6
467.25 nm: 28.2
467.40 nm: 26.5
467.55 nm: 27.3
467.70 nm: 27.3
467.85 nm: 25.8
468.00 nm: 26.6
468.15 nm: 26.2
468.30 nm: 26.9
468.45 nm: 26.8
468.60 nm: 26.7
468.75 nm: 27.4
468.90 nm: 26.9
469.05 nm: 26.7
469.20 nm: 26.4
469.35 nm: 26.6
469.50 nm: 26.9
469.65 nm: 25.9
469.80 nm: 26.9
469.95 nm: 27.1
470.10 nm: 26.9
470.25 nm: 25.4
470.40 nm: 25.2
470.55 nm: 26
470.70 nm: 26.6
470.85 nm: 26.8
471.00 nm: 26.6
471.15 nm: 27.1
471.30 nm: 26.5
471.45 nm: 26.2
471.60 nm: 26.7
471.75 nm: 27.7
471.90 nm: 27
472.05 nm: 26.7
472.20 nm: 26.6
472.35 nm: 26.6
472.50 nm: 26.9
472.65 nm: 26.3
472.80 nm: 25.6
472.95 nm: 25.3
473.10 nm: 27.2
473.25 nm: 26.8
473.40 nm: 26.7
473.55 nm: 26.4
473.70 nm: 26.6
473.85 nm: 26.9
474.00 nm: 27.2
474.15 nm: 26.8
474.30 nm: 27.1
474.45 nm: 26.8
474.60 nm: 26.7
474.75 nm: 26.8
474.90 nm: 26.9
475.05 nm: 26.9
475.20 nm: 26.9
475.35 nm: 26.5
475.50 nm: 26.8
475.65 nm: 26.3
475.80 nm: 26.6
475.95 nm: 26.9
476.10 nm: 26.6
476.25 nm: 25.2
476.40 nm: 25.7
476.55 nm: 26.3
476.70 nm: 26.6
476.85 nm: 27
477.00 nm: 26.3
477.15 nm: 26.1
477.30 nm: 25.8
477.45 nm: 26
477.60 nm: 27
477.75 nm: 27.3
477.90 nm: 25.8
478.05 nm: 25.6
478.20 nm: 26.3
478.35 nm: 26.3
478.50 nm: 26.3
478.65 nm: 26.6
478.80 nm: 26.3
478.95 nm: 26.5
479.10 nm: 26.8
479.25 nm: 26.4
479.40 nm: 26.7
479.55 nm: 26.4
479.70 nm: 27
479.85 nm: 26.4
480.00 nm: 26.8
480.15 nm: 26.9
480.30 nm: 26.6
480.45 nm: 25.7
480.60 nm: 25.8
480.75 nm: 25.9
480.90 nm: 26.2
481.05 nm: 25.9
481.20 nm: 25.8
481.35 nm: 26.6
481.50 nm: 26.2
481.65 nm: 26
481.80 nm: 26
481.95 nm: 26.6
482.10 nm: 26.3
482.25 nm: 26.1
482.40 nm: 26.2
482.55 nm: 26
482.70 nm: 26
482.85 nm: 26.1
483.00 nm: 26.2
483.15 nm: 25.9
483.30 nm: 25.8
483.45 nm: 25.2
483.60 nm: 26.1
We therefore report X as 0.97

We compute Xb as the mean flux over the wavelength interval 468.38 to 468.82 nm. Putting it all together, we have 27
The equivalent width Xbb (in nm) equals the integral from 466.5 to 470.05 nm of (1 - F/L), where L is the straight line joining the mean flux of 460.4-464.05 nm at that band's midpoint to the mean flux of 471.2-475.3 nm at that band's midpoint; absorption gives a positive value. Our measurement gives 0.01 nm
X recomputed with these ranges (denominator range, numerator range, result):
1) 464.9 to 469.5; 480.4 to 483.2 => 0.97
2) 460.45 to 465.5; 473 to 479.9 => 0.98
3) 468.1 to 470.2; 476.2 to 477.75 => 0.98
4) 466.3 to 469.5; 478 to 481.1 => 0.98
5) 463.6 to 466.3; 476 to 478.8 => 0.97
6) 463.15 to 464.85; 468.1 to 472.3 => 0.99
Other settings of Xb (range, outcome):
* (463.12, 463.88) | 26.7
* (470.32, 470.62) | 25.6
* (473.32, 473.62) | 26.6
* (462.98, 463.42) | 26.3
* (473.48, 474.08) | 26.8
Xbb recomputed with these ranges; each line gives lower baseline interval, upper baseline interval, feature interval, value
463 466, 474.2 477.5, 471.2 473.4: 0.00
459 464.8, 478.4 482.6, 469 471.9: 0.02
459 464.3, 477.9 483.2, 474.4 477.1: -0.01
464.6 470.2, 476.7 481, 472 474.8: 0.00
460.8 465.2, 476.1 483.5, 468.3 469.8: 0.00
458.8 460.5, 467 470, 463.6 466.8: -0.01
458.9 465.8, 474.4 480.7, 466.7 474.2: 0.04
